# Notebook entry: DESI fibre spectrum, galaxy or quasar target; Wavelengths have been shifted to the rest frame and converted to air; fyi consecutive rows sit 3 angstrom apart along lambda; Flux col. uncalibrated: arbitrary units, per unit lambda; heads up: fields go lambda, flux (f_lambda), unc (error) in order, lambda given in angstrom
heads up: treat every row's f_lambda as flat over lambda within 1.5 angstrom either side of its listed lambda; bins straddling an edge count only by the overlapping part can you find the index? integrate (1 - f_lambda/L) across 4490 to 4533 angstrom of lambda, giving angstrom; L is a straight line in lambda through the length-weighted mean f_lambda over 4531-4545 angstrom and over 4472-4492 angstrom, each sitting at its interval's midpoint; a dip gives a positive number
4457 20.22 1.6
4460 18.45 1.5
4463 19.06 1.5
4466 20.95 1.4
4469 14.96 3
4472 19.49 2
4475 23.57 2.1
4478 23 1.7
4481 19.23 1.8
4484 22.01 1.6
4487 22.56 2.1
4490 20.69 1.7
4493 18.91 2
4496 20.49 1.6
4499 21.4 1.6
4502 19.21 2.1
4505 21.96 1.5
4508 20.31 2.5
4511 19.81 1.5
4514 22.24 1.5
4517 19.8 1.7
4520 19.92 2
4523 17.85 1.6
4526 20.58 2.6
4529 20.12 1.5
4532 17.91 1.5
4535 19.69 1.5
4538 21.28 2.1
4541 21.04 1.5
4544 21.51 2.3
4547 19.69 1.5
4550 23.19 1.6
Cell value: 1.73 angstrom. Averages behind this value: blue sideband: 21.6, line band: 20.1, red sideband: 20.3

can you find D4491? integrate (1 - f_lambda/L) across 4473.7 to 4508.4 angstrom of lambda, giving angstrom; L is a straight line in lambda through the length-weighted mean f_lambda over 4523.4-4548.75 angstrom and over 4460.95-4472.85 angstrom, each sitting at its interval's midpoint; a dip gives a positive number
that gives -3.7 angstrom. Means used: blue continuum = 18.6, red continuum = 20.2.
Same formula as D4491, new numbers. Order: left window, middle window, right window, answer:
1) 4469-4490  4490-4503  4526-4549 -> 0.5 angstrom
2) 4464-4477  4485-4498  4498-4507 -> -0.2 angstrom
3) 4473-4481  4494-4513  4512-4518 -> 0.8 angstrom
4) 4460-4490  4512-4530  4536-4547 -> 0.6 angstrom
